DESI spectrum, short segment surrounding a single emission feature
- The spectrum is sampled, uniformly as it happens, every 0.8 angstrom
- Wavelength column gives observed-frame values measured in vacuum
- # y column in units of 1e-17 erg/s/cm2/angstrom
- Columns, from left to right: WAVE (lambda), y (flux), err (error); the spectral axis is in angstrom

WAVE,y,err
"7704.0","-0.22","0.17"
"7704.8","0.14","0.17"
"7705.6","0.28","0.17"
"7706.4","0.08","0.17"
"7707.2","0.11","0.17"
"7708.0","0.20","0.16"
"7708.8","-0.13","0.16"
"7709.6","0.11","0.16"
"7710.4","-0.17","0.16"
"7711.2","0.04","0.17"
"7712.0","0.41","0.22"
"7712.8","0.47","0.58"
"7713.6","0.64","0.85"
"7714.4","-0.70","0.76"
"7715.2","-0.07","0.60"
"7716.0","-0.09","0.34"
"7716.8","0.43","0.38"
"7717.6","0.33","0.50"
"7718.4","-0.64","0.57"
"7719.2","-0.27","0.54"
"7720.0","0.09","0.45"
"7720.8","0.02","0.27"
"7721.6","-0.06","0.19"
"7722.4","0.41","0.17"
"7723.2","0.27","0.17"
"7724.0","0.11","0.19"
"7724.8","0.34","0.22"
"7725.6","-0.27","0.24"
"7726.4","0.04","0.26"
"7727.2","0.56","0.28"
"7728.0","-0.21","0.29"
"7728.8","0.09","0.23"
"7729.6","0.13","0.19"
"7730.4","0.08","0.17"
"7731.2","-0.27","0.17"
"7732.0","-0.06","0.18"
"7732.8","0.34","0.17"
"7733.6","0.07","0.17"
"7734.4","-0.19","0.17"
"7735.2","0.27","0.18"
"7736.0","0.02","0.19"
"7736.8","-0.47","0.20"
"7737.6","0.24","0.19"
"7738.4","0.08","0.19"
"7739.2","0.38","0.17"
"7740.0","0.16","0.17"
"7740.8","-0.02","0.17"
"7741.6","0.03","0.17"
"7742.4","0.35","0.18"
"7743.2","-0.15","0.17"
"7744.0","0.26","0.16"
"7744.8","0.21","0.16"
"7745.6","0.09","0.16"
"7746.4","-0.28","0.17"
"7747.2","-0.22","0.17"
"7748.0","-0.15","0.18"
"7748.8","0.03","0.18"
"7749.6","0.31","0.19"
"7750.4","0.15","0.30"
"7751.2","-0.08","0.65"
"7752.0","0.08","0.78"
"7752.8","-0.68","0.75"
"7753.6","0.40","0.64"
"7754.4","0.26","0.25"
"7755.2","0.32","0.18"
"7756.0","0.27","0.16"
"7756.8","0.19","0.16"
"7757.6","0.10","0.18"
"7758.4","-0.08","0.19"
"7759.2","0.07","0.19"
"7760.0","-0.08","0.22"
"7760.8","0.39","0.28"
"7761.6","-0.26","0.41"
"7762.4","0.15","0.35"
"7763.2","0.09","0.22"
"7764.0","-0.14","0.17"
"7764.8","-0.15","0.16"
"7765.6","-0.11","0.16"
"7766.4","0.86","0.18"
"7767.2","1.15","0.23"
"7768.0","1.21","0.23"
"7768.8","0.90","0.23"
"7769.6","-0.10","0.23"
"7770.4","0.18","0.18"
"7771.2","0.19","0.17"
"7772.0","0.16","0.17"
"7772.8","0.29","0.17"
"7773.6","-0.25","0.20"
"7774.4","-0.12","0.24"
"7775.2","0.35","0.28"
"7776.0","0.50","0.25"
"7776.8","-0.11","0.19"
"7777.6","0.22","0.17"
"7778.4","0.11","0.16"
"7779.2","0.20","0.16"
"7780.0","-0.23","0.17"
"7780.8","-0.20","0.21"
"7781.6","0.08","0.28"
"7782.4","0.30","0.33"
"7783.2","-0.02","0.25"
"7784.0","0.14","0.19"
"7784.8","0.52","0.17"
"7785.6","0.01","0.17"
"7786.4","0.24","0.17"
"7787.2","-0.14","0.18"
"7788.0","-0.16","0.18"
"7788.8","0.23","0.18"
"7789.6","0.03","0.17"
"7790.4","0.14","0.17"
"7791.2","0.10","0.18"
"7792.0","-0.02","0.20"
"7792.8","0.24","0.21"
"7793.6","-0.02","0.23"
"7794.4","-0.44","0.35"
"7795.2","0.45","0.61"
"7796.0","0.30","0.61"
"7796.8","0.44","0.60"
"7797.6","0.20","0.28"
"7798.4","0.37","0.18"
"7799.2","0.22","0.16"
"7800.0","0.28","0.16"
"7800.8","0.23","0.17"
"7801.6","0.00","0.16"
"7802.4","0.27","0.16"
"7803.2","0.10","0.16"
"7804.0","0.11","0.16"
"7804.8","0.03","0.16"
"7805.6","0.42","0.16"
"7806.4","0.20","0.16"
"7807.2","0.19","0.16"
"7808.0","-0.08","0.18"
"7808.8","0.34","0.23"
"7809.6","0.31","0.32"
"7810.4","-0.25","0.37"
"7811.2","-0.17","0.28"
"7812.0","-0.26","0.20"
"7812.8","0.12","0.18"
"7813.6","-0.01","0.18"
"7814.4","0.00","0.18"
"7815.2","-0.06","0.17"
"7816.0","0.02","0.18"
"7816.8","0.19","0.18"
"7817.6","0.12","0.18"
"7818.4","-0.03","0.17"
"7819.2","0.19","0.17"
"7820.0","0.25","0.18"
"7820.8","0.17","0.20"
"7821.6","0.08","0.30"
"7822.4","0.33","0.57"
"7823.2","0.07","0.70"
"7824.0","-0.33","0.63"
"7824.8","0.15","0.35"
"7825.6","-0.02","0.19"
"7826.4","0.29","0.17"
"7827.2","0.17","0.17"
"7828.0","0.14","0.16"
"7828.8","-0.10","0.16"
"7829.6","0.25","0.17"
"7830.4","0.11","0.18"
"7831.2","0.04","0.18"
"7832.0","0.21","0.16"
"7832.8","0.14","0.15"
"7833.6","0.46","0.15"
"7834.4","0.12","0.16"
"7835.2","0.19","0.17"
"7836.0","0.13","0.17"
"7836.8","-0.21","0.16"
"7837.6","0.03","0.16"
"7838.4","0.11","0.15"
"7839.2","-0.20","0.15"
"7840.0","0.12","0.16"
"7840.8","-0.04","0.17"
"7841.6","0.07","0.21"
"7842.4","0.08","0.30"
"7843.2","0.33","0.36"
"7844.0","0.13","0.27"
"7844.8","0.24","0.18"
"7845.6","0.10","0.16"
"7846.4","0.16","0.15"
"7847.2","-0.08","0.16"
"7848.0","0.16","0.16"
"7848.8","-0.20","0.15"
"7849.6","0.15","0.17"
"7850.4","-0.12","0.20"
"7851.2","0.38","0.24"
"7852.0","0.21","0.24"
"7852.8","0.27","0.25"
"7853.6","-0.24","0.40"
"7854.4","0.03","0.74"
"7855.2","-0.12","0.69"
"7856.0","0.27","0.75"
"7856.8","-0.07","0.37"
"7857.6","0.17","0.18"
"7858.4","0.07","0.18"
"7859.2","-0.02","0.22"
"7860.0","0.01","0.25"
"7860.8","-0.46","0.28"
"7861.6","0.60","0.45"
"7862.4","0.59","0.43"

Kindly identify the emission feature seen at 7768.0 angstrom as H-gamma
